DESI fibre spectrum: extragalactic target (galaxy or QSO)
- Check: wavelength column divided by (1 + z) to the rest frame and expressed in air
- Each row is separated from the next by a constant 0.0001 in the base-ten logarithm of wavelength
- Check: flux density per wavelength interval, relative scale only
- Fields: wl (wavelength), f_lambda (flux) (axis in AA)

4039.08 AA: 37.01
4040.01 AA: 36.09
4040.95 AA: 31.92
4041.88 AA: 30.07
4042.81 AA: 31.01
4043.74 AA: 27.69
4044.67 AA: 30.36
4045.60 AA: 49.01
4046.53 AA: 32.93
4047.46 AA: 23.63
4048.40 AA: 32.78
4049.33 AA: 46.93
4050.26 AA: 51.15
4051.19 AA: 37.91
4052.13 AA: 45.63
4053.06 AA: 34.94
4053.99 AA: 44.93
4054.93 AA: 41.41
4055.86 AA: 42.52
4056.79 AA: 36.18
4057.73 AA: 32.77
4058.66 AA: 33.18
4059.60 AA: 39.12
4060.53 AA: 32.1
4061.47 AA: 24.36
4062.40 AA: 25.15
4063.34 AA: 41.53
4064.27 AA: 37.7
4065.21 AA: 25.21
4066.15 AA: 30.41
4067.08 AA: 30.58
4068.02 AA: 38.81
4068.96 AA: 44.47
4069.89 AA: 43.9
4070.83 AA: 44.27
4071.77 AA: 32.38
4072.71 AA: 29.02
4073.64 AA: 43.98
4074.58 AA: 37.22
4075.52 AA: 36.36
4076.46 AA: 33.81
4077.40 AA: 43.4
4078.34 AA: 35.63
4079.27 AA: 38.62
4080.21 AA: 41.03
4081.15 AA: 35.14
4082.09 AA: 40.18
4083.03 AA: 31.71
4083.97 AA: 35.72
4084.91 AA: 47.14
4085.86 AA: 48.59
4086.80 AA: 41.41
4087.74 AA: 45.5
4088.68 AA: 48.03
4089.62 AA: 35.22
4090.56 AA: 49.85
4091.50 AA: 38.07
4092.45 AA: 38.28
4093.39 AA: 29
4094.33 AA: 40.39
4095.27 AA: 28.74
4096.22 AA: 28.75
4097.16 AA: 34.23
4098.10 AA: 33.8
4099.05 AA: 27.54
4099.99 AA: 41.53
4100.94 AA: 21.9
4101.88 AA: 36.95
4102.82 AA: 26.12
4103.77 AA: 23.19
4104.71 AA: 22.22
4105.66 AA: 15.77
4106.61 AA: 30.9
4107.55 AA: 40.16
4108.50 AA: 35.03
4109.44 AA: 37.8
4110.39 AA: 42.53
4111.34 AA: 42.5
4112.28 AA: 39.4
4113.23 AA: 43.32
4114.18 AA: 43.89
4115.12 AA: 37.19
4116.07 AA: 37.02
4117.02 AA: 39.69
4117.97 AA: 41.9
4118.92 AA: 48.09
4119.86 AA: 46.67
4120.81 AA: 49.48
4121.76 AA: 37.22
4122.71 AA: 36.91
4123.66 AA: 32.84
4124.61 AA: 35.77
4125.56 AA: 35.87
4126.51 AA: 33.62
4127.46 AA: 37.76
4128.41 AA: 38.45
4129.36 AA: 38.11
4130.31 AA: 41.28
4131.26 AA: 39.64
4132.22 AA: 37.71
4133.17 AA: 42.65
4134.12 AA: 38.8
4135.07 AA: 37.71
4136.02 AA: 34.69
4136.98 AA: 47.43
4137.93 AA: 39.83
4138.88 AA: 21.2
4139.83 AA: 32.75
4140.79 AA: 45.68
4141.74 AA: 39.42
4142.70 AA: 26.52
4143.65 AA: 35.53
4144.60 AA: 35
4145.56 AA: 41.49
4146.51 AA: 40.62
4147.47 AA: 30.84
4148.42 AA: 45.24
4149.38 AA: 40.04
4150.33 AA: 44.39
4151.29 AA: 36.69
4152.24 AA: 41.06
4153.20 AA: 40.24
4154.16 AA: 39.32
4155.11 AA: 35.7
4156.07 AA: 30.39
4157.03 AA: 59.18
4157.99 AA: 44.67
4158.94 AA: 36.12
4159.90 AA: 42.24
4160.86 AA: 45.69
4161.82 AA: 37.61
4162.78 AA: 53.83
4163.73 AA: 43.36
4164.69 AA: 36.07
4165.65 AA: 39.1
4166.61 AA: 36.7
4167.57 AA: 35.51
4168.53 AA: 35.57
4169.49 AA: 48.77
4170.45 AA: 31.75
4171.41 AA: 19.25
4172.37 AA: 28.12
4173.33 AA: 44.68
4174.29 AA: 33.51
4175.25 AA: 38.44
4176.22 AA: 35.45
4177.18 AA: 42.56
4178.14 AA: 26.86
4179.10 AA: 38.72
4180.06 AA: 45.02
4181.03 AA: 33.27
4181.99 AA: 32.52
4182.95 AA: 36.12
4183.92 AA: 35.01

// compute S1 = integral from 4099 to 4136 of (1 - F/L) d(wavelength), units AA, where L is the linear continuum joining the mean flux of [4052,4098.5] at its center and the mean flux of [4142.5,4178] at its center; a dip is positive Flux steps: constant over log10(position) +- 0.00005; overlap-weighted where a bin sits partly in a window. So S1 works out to 1.1 AA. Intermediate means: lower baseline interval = 37.4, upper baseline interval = 38.7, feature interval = 36.9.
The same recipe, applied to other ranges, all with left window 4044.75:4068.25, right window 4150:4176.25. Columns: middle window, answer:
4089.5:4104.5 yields 1.7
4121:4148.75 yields 0.7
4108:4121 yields -1.3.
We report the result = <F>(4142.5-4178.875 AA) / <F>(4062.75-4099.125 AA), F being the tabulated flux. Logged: 1.0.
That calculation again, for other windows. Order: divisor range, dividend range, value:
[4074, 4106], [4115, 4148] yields 1.07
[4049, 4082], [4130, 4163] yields 1.05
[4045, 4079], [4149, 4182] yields 1.04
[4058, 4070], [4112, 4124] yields 1.21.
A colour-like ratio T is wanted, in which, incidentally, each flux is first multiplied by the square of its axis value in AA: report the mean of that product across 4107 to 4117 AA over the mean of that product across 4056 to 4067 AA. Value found 1.25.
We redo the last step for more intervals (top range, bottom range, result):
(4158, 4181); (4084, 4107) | 1.14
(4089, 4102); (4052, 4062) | 0.96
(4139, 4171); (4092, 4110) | 1.29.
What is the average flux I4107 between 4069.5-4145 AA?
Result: 37.3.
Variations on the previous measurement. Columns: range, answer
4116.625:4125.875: 40.5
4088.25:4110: 33.2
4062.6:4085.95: 37.5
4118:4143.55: 38.3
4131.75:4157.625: 38.6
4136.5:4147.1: 36.8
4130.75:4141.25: 38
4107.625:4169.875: 39.5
